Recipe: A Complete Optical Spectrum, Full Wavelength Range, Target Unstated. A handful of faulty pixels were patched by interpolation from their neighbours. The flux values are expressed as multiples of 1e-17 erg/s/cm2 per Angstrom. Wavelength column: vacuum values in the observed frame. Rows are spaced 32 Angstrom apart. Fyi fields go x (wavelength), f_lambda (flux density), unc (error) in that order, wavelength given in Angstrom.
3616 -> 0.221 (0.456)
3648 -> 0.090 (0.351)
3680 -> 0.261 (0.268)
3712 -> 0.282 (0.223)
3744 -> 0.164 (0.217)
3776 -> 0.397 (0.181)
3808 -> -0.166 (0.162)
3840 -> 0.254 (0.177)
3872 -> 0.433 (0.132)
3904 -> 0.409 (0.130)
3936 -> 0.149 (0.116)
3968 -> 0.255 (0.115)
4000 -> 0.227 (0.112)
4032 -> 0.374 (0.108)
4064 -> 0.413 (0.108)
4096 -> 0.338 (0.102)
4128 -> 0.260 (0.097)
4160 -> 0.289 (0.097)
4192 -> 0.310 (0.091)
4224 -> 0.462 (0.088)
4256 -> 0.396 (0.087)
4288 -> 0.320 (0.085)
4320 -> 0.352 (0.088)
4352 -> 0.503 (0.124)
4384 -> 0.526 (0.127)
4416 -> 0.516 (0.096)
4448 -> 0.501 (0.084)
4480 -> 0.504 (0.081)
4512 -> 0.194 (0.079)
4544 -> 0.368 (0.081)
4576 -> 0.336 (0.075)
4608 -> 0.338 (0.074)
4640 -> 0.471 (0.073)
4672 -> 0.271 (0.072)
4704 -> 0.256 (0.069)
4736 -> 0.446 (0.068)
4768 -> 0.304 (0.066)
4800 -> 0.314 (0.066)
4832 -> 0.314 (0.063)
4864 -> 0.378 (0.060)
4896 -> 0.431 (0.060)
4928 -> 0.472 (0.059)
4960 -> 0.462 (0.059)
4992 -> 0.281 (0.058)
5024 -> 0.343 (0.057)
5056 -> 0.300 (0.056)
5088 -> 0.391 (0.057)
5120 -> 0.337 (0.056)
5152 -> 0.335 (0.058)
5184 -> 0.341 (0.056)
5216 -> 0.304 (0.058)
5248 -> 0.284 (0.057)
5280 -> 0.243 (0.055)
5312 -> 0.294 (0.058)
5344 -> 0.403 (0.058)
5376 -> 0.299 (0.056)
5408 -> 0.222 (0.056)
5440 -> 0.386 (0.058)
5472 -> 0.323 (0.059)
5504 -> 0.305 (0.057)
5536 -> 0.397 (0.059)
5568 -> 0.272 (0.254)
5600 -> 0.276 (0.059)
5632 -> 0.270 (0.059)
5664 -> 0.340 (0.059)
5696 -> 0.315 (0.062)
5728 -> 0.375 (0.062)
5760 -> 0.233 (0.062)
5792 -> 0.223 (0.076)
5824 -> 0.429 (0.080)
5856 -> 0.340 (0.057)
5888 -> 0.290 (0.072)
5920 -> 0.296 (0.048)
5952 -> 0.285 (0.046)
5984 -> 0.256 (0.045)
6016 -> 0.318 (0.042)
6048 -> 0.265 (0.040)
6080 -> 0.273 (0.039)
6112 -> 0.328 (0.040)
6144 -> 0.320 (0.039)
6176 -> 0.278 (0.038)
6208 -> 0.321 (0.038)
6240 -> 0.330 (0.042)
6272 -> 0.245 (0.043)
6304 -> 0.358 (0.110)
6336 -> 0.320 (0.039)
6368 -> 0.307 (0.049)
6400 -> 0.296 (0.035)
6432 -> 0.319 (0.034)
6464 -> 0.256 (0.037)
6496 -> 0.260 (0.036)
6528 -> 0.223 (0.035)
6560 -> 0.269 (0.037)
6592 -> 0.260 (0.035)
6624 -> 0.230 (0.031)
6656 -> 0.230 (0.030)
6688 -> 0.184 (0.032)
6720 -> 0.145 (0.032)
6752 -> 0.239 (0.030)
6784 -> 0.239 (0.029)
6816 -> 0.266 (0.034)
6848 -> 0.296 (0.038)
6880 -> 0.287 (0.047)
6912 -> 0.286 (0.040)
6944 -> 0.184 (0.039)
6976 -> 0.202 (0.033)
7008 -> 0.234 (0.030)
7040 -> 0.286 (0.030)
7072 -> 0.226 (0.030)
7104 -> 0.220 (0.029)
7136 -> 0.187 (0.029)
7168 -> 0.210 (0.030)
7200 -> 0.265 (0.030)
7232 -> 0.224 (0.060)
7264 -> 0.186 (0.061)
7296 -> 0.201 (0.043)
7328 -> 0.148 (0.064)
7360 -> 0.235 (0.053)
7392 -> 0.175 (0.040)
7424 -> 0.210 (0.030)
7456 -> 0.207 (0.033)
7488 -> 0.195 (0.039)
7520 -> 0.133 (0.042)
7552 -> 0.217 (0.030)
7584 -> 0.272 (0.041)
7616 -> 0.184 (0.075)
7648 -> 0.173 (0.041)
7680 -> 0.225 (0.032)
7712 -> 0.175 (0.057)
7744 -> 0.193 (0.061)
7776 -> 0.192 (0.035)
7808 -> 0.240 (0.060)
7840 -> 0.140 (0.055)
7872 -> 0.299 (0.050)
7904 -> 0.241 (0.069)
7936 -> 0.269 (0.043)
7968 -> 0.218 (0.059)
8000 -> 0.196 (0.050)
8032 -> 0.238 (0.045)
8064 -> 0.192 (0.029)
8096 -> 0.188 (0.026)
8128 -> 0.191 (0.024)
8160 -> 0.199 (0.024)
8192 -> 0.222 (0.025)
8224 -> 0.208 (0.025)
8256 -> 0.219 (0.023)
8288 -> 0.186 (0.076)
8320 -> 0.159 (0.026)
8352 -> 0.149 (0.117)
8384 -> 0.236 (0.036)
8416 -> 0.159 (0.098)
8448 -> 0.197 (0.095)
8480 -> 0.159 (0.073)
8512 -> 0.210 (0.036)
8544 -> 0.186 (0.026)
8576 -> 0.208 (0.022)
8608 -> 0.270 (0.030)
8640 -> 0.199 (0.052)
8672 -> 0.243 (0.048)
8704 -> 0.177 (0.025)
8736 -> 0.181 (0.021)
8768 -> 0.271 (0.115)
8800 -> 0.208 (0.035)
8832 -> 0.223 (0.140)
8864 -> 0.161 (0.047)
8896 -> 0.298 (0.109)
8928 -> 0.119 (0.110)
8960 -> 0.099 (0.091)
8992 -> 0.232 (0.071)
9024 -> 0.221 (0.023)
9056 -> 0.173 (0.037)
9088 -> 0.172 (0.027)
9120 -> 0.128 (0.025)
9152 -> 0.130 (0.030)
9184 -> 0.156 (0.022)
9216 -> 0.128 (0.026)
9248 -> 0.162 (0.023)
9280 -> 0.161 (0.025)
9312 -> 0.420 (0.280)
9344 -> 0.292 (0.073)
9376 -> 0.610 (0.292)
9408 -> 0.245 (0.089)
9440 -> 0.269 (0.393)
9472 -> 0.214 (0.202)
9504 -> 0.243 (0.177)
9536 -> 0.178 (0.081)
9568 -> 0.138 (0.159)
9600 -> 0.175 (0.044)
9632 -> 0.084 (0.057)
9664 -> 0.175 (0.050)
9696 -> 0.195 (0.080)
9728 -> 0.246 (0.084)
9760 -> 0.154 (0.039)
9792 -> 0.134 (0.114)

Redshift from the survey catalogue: 0.05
